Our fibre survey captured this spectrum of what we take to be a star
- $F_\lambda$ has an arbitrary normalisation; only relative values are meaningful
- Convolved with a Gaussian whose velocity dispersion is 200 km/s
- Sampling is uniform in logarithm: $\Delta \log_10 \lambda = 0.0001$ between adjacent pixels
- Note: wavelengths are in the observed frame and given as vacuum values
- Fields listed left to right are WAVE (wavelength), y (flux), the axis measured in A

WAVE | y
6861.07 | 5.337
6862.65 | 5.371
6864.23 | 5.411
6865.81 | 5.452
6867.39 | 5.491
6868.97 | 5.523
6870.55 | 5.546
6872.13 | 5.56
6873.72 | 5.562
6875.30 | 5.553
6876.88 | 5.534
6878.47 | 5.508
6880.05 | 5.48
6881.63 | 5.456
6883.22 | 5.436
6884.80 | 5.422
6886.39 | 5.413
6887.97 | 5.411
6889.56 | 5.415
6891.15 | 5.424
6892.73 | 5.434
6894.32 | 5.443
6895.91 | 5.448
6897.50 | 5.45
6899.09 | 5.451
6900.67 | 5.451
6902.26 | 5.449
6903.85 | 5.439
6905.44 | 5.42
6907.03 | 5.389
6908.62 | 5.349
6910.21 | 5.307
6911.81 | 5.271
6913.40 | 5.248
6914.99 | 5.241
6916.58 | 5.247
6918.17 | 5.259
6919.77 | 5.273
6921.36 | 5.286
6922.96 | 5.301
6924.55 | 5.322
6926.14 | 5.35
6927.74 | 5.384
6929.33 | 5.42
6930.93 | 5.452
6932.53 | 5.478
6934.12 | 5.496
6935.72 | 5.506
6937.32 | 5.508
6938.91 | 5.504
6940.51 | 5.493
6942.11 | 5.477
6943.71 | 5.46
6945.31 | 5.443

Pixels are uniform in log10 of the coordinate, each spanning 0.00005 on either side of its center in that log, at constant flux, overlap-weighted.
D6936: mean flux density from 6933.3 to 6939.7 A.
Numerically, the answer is 5.51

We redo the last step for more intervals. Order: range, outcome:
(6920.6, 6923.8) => 5.29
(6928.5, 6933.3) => 5.45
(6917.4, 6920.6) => 5.26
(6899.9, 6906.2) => 5.44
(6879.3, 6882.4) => 5.48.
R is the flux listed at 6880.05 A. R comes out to 5.48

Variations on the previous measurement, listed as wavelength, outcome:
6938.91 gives 5.504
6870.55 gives 5.546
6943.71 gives 5.46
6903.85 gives 5.439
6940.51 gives 5.493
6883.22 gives 5.436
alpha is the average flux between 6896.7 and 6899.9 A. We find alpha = 5.46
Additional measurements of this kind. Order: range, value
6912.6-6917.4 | 5.26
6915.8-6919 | 5.25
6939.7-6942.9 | 5.48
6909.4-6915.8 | 5.27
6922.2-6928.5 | 5.34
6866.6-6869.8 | 5.51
